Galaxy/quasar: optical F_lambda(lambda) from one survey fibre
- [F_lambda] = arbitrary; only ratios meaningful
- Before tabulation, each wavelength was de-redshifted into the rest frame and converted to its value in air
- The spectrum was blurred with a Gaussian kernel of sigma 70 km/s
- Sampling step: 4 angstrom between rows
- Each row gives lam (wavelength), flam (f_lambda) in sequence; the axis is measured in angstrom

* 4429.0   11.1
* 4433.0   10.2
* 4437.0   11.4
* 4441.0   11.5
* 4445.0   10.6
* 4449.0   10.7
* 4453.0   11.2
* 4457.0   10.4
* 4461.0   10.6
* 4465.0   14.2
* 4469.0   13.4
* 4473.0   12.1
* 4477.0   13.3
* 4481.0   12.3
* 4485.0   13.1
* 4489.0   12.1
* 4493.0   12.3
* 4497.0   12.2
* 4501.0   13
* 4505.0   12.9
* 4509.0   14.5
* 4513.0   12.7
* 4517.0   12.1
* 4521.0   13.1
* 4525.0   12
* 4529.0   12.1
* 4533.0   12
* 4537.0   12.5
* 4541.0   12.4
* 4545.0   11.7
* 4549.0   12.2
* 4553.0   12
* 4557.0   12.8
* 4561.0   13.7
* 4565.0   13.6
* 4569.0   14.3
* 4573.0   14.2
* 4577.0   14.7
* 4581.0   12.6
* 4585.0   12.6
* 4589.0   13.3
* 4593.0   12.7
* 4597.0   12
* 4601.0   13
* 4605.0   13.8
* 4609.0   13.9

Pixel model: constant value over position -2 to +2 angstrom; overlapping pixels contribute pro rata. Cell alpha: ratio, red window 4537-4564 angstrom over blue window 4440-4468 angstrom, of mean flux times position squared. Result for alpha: 1.15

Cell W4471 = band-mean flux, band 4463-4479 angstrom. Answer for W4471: 13.2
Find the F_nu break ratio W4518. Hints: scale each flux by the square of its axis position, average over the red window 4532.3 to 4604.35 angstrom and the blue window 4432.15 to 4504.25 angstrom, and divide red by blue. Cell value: 1.13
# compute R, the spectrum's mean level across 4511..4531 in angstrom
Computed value 12.4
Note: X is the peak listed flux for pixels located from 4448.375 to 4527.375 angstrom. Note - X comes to 14.5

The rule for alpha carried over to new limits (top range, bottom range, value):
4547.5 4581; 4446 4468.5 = 1.22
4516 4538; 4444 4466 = 1.14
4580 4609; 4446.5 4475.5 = 1.16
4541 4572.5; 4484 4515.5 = 1.03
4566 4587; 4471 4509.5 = 1.12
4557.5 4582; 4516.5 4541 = 1.14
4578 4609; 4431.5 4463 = 1.28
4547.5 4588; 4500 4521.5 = 1.04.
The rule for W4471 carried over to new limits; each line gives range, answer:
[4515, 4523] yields 12.6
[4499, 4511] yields 13.5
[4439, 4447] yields 11.1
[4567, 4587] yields 13.7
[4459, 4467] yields 12.4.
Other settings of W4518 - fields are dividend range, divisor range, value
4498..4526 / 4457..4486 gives 1.05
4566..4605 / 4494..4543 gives 1.09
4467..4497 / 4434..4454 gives 1.16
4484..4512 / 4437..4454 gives 1.19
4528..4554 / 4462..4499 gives 0.98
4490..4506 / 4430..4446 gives 1.18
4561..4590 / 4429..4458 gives 1.33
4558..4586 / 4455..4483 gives 1.16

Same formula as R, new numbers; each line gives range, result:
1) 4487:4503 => 12.4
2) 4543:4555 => 12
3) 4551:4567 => 13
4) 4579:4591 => 12.8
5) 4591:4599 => 12.3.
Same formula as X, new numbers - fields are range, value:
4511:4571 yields 14.3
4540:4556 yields 12.4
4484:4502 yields 13.1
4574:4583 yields 14.7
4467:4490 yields 13.4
